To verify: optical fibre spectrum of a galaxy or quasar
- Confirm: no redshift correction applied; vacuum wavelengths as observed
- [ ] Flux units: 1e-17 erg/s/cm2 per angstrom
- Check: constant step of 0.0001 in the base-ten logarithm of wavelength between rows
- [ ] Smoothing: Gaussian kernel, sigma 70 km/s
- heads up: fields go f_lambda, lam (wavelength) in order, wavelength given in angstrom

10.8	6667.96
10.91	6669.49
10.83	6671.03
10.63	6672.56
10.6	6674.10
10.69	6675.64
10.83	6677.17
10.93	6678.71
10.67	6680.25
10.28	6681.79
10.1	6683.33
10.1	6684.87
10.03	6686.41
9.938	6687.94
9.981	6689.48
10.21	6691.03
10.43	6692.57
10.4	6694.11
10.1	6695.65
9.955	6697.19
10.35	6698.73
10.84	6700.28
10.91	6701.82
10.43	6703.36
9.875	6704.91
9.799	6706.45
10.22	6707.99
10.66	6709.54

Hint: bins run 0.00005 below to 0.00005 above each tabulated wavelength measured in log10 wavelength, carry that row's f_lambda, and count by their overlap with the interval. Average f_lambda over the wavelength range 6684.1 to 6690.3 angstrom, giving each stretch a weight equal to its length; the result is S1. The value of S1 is 10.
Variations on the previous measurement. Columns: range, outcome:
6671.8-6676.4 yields 10.6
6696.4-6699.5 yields 10.2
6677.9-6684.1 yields 10.5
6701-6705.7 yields 10.4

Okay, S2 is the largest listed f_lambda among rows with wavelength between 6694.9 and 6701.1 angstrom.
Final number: 10.84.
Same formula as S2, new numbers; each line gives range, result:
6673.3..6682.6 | 10.93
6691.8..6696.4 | 10.43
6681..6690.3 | 10.28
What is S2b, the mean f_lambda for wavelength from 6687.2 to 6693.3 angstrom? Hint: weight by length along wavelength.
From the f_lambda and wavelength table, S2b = 10.1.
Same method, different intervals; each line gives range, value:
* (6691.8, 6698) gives 10.2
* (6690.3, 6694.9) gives 10.4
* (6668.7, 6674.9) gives 10.7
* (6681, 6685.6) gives 10.2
